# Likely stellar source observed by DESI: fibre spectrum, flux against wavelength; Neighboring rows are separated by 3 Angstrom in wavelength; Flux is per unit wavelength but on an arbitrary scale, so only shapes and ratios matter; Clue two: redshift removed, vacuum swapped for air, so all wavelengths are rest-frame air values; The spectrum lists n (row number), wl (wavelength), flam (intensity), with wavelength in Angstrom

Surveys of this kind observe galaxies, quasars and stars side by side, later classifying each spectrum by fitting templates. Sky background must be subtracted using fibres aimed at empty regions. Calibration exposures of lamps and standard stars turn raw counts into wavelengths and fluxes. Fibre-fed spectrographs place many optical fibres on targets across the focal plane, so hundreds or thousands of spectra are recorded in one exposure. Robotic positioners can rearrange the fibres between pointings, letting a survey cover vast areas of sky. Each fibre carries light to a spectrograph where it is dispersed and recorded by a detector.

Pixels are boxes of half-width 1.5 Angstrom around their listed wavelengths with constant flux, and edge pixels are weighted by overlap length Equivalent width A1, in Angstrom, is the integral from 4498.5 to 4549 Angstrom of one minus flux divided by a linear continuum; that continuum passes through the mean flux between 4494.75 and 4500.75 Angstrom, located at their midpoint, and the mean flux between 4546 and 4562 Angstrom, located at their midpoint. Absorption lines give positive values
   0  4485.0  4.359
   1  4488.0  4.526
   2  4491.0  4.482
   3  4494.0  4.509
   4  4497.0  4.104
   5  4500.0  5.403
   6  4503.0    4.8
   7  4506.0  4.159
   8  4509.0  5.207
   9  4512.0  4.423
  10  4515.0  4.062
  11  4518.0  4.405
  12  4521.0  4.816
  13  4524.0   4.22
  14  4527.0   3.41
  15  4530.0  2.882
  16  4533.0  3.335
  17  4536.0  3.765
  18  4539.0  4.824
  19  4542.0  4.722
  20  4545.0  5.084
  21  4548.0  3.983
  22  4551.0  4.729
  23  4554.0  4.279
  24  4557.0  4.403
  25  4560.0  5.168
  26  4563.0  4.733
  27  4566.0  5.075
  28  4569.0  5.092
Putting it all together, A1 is 2.9 Angstrom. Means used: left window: 4.64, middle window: 4.33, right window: 4.54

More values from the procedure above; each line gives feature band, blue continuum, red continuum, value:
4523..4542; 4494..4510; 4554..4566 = 3.7 Angstrom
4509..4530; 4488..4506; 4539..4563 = 1.9 Angstrom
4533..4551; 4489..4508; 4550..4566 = 1.0 Angstrom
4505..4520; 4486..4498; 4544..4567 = 0.1 Angstrom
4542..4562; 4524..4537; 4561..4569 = -1.2 Angstrom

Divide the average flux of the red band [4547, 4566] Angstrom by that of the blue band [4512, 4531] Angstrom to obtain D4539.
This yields 1.1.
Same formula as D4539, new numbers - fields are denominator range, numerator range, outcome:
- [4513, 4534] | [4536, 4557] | 1.16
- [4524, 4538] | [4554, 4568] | 1.37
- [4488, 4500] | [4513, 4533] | 0.87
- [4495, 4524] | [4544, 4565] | 1.01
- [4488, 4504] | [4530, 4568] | 0.96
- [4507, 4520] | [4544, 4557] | 0.99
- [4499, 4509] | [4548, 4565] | 0.96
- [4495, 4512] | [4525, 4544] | 0.82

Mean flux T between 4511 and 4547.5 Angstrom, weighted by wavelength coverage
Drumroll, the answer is 4.15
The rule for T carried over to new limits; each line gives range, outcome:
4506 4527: 4.42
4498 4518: 4.64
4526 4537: 3.33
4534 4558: 4.45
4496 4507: 4.66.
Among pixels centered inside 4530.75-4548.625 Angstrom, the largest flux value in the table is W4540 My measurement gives 5.084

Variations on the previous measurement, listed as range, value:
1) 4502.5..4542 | 5.207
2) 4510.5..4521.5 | 4.816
